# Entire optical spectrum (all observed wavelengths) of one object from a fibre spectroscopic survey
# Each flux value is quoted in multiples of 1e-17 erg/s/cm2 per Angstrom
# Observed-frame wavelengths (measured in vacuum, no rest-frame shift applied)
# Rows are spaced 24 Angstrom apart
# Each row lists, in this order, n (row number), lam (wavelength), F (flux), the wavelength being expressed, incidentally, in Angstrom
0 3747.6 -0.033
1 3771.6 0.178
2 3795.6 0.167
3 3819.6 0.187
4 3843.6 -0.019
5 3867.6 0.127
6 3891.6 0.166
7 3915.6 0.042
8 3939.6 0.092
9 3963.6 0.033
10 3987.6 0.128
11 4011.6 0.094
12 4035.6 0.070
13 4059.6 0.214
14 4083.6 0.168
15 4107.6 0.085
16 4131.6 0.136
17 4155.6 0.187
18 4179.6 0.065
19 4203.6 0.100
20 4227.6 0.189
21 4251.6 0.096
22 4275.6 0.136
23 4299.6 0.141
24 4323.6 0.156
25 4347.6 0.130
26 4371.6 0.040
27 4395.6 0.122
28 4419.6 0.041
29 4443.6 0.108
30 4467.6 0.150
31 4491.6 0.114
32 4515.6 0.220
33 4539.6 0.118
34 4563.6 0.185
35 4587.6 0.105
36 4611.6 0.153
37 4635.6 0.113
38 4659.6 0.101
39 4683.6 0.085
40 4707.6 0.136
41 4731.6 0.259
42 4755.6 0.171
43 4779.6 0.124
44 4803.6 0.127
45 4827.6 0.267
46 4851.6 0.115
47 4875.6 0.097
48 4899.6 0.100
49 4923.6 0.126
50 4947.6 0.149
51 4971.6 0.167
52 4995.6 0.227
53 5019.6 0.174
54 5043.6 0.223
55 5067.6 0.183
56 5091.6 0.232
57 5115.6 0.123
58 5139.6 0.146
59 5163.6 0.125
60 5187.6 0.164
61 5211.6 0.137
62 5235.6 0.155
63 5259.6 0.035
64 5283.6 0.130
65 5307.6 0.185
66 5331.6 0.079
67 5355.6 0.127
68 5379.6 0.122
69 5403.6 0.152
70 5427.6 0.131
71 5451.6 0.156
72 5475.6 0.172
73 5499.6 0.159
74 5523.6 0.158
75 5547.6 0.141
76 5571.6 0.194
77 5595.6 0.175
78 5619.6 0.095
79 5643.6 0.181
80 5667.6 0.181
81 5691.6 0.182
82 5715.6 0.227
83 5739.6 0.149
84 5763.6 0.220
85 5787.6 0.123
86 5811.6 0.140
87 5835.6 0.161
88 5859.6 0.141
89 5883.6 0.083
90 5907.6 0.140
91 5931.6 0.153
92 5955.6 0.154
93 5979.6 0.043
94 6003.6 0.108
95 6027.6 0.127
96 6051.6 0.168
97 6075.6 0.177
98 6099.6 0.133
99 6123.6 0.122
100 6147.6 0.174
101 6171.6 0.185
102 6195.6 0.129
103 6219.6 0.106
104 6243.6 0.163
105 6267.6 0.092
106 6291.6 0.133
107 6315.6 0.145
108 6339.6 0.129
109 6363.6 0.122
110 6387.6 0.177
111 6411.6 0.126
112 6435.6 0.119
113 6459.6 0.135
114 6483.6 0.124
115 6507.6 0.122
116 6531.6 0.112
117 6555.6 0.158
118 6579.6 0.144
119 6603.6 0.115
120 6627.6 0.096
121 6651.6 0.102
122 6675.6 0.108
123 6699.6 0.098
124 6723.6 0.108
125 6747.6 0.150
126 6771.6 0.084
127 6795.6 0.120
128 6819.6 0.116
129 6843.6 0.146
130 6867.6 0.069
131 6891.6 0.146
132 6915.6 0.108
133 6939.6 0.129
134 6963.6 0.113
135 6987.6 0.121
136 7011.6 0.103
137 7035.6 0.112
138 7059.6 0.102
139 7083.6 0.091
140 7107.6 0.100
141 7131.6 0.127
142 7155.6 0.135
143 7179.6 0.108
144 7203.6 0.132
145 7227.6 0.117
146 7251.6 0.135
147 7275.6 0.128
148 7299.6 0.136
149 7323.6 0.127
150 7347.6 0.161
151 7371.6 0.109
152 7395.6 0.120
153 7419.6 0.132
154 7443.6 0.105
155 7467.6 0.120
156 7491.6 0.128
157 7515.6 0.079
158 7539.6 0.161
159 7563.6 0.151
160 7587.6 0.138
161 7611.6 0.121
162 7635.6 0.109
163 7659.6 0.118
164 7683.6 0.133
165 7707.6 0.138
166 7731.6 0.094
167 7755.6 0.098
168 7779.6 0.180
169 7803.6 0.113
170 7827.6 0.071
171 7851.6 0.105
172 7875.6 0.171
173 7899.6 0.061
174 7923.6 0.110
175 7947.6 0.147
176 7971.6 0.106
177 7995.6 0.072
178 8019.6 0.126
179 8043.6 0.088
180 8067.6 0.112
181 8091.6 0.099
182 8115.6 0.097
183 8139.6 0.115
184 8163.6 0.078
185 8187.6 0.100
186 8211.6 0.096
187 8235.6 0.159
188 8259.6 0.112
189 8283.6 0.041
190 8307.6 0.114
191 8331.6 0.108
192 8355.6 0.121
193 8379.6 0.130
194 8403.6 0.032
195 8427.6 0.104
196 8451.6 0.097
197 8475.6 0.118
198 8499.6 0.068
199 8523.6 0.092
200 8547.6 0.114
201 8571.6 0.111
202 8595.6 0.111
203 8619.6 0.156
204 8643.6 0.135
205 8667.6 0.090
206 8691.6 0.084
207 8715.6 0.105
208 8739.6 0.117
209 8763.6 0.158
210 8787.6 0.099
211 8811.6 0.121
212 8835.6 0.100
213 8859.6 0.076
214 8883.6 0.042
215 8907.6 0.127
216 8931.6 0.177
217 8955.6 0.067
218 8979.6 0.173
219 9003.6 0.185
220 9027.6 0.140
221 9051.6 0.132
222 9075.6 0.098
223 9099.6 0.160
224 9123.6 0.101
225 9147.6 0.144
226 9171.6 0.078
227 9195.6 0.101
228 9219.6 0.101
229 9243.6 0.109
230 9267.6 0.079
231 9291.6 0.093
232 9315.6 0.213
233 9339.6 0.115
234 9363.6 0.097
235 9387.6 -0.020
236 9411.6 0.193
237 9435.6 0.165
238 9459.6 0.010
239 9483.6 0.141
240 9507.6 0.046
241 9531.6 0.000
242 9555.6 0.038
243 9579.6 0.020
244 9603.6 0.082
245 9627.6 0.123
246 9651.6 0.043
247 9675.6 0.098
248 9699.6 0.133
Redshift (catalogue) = 0.18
